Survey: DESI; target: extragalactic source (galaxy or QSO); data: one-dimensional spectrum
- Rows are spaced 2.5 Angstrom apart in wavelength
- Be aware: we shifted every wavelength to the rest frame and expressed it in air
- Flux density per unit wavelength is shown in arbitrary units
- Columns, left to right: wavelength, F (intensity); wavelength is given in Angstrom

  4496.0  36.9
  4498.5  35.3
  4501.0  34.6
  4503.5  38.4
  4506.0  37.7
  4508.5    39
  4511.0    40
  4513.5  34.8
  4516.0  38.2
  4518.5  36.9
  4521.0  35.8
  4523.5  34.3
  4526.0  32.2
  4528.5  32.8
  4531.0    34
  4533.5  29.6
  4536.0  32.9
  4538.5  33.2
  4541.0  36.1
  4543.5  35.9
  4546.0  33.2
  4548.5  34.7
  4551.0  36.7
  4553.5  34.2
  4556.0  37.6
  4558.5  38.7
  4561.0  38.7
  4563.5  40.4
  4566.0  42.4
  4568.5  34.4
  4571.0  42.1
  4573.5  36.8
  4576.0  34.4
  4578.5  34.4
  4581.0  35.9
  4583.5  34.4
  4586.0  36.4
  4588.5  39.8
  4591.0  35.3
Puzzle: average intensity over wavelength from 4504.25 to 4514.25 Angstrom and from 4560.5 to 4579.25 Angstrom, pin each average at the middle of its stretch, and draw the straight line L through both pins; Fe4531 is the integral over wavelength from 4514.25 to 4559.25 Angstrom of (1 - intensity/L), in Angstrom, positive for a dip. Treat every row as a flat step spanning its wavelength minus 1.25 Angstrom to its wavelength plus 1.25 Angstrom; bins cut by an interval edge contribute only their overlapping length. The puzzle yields 3.8 Angstrom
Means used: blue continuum 38.1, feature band 34.8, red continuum 38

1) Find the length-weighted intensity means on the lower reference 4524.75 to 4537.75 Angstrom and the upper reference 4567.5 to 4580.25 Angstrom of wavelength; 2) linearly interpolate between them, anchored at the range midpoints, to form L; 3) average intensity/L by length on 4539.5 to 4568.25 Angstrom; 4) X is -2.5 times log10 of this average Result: -0.08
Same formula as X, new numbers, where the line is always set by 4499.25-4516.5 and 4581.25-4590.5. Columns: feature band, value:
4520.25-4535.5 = 0.13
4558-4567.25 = -0.09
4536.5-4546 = 0.07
